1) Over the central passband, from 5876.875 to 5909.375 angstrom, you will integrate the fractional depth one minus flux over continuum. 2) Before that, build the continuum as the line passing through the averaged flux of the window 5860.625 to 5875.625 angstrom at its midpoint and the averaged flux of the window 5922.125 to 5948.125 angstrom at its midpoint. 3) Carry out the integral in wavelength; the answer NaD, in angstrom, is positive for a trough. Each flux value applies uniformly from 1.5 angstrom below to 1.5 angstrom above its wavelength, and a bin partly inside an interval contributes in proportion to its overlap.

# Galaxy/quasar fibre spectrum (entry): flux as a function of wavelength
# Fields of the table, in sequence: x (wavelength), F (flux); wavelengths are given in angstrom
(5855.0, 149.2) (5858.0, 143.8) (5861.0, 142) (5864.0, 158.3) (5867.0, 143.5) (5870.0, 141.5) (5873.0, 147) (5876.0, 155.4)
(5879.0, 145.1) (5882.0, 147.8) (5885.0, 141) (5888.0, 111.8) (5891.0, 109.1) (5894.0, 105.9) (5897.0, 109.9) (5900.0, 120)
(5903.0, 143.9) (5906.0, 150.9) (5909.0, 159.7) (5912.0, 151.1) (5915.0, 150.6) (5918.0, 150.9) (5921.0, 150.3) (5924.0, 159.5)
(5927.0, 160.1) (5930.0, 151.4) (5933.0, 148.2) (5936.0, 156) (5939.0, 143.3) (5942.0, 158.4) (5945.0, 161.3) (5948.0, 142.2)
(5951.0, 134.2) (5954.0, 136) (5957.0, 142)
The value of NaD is 4.1 angstrom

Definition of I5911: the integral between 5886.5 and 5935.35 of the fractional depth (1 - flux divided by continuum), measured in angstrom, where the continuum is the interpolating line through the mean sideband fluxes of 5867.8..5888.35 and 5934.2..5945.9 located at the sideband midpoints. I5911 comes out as 3.1 angstrom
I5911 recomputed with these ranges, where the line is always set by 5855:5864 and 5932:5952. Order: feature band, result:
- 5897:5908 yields 0.94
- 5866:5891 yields 1.28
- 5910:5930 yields -0.68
